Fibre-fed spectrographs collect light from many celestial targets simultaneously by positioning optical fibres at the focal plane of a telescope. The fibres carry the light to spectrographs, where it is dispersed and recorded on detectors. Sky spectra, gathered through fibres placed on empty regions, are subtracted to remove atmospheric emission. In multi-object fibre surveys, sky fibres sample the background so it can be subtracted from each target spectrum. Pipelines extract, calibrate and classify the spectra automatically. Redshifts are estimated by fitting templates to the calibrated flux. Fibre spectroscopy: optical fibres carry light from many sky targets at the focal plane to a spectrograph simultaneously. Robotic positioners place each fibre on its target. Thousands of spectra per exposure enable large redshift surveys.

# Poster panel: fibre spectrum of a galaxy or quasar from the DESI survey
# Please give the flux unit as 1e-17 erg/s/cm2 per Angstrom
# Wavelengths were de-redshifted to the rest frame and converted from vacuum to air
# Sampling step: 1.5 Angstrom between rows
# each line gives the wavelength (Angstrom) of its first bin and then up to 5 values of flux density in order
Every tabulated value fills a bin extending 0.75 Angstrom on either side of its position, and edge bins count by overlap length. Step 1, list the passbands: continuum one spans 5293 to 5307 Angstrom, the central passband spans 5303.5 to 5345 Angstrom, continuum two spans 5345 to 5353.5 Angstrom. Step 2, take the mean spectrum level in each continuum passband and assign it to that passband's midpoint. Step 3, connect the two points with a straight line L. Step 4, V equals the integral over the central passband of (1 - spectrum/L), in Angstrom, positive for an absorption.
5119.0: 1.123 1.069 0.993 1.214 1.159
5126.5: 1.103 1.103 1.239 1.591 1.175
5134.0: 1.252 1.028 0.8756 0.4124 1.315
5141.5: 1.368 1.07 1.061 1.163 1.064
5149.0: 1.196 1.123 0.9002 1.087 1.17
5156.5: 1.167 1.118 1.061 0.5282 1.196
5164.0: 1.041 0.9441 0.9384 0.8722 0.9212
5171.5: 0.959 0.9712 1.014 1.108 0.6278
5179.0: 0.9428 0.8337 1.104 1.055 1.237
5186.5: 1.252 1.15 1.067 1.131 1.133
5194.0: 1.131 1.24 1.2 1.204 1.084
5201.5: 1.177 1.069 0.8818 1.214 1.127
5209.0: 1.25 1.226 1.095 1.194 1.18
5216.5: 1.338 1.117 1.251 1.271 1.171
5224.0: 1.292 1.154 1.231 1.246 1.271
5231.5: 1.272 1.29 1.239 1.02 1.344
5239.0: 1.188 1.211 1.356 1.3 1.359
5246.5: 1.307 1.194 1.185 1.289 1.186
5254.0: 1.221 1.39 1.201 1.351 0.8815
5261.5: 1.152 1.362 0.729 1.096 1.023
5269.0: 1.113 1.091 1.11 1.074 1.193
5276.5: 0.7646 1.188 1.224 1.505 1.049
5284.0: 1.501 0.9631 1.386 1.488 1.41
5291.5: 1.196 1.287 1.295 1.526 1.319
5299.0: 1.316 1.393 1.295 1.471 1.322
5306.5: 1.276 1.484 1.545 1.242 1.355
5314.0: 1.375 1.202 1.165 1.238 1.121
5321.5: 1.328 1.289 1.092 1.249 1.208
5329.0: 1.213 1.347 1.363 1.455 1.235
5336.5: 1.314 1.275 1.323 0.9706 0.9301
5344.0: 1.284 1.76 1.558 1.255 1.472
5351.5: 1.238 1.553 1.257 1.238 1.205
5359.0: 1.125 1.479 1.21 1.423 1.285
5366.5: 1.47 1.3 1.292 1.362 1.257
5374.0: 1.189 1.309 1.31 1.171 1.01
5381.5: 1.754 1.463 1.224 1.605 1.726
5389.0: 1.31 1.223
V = 3.9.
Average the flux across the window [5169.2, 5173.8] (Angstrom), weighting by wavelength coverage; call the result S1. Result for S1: 0.95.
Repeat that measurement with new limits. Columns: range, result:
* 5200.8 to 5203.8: 1.12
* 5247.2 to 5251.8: 1.22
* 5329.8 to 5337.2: 1.34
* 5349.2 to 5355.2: 1.38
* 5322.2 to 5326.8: 1.21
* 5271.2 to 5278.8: 1.07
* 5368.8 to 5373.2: 1.3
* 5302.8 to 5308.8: 1.39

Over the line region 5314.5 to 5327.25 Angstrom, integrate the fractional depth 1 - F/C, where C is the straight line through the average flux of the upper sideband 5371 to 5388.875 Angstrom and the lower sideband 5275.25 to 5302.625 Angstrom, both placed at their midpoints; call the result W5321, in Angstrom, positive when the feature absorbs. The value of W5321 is 0.94 Angstrom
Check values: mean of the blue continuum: 1.28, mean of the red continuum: 1.36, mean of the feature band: 1.21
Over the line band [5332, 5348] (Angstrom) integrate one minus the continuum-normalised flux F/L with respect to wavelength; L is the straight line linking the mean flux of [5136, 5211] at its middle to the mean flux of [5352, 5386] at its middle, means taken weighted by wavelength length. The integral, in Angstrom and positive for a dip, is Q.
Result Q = -0.4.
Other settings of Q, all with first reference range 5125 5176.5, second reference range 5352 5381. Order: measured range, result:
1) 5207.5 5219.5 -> -0.7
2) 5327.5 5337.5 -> -0.5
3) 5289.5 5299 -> -0.9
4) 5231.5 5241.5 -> -0.6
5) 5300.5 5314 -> -1.6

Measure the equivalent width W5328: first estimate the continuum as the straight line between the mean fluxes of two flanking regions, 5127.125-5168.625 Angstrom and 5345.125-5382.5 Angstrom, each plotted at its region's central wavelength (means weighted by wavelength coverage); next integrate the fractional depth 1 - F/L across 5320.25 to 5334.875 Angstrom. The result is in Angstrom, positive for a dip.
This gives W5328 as 0.2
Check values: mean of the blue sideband 1.08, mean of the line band 1.28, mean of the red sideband 1.34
